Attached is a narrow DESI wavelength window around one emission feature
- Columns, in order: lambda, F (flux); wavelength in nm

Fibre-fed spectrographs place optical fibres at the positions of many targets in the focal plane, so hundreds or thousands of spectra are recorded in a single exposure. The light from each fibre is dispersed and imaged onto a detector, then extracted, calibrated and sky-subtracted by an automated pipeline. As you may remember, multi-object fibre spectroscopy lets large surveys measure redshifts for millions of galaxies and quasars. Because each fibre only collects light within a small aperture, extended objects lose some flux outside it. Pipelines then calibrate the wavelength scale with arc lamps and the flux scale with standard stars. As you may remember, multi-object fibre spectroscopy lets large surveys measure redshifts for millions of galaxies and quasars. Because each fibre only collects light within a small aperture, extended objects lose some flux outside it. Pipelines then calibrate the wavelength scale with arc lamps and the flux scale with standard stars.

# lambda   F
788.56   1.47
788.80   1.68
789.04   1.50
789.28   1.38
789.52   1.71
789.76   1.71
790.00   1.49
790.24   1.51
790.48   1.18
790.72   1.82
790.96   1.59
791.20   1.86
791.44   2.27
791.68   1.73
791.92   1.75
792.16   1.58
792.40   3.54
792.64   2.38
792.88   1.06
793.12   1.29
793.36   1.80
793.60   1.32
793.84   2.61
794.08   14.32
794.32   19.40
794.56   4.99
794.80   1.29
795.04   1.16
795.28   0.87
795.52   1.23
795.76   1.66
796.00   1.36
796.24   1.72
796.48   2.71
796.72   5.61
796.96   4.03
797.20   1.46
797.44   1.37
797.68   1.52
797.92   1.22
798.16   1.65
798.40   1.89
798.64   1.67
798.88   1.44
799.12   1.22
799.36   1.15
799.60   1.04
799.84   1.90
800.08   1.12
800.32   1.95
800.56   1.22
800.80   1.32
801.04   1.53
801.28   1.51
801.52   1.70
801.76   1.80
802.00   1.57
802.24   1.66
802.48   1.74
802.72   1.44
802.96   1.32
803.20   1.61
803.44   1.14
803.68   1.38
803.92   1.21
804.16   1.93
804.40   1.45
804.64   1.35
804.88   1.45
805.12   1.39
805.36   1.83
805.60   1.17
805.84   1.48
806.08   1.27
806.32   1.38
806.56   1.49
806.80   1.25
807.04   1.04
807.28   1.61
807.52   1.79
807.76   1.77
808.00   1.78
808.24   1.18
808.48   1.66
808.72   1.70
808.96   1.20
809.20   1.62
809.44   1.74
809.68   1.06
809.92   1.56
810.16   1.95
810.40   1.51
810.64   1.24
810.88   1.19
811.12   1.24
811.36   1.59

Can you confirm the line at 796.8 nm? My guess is [N II]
